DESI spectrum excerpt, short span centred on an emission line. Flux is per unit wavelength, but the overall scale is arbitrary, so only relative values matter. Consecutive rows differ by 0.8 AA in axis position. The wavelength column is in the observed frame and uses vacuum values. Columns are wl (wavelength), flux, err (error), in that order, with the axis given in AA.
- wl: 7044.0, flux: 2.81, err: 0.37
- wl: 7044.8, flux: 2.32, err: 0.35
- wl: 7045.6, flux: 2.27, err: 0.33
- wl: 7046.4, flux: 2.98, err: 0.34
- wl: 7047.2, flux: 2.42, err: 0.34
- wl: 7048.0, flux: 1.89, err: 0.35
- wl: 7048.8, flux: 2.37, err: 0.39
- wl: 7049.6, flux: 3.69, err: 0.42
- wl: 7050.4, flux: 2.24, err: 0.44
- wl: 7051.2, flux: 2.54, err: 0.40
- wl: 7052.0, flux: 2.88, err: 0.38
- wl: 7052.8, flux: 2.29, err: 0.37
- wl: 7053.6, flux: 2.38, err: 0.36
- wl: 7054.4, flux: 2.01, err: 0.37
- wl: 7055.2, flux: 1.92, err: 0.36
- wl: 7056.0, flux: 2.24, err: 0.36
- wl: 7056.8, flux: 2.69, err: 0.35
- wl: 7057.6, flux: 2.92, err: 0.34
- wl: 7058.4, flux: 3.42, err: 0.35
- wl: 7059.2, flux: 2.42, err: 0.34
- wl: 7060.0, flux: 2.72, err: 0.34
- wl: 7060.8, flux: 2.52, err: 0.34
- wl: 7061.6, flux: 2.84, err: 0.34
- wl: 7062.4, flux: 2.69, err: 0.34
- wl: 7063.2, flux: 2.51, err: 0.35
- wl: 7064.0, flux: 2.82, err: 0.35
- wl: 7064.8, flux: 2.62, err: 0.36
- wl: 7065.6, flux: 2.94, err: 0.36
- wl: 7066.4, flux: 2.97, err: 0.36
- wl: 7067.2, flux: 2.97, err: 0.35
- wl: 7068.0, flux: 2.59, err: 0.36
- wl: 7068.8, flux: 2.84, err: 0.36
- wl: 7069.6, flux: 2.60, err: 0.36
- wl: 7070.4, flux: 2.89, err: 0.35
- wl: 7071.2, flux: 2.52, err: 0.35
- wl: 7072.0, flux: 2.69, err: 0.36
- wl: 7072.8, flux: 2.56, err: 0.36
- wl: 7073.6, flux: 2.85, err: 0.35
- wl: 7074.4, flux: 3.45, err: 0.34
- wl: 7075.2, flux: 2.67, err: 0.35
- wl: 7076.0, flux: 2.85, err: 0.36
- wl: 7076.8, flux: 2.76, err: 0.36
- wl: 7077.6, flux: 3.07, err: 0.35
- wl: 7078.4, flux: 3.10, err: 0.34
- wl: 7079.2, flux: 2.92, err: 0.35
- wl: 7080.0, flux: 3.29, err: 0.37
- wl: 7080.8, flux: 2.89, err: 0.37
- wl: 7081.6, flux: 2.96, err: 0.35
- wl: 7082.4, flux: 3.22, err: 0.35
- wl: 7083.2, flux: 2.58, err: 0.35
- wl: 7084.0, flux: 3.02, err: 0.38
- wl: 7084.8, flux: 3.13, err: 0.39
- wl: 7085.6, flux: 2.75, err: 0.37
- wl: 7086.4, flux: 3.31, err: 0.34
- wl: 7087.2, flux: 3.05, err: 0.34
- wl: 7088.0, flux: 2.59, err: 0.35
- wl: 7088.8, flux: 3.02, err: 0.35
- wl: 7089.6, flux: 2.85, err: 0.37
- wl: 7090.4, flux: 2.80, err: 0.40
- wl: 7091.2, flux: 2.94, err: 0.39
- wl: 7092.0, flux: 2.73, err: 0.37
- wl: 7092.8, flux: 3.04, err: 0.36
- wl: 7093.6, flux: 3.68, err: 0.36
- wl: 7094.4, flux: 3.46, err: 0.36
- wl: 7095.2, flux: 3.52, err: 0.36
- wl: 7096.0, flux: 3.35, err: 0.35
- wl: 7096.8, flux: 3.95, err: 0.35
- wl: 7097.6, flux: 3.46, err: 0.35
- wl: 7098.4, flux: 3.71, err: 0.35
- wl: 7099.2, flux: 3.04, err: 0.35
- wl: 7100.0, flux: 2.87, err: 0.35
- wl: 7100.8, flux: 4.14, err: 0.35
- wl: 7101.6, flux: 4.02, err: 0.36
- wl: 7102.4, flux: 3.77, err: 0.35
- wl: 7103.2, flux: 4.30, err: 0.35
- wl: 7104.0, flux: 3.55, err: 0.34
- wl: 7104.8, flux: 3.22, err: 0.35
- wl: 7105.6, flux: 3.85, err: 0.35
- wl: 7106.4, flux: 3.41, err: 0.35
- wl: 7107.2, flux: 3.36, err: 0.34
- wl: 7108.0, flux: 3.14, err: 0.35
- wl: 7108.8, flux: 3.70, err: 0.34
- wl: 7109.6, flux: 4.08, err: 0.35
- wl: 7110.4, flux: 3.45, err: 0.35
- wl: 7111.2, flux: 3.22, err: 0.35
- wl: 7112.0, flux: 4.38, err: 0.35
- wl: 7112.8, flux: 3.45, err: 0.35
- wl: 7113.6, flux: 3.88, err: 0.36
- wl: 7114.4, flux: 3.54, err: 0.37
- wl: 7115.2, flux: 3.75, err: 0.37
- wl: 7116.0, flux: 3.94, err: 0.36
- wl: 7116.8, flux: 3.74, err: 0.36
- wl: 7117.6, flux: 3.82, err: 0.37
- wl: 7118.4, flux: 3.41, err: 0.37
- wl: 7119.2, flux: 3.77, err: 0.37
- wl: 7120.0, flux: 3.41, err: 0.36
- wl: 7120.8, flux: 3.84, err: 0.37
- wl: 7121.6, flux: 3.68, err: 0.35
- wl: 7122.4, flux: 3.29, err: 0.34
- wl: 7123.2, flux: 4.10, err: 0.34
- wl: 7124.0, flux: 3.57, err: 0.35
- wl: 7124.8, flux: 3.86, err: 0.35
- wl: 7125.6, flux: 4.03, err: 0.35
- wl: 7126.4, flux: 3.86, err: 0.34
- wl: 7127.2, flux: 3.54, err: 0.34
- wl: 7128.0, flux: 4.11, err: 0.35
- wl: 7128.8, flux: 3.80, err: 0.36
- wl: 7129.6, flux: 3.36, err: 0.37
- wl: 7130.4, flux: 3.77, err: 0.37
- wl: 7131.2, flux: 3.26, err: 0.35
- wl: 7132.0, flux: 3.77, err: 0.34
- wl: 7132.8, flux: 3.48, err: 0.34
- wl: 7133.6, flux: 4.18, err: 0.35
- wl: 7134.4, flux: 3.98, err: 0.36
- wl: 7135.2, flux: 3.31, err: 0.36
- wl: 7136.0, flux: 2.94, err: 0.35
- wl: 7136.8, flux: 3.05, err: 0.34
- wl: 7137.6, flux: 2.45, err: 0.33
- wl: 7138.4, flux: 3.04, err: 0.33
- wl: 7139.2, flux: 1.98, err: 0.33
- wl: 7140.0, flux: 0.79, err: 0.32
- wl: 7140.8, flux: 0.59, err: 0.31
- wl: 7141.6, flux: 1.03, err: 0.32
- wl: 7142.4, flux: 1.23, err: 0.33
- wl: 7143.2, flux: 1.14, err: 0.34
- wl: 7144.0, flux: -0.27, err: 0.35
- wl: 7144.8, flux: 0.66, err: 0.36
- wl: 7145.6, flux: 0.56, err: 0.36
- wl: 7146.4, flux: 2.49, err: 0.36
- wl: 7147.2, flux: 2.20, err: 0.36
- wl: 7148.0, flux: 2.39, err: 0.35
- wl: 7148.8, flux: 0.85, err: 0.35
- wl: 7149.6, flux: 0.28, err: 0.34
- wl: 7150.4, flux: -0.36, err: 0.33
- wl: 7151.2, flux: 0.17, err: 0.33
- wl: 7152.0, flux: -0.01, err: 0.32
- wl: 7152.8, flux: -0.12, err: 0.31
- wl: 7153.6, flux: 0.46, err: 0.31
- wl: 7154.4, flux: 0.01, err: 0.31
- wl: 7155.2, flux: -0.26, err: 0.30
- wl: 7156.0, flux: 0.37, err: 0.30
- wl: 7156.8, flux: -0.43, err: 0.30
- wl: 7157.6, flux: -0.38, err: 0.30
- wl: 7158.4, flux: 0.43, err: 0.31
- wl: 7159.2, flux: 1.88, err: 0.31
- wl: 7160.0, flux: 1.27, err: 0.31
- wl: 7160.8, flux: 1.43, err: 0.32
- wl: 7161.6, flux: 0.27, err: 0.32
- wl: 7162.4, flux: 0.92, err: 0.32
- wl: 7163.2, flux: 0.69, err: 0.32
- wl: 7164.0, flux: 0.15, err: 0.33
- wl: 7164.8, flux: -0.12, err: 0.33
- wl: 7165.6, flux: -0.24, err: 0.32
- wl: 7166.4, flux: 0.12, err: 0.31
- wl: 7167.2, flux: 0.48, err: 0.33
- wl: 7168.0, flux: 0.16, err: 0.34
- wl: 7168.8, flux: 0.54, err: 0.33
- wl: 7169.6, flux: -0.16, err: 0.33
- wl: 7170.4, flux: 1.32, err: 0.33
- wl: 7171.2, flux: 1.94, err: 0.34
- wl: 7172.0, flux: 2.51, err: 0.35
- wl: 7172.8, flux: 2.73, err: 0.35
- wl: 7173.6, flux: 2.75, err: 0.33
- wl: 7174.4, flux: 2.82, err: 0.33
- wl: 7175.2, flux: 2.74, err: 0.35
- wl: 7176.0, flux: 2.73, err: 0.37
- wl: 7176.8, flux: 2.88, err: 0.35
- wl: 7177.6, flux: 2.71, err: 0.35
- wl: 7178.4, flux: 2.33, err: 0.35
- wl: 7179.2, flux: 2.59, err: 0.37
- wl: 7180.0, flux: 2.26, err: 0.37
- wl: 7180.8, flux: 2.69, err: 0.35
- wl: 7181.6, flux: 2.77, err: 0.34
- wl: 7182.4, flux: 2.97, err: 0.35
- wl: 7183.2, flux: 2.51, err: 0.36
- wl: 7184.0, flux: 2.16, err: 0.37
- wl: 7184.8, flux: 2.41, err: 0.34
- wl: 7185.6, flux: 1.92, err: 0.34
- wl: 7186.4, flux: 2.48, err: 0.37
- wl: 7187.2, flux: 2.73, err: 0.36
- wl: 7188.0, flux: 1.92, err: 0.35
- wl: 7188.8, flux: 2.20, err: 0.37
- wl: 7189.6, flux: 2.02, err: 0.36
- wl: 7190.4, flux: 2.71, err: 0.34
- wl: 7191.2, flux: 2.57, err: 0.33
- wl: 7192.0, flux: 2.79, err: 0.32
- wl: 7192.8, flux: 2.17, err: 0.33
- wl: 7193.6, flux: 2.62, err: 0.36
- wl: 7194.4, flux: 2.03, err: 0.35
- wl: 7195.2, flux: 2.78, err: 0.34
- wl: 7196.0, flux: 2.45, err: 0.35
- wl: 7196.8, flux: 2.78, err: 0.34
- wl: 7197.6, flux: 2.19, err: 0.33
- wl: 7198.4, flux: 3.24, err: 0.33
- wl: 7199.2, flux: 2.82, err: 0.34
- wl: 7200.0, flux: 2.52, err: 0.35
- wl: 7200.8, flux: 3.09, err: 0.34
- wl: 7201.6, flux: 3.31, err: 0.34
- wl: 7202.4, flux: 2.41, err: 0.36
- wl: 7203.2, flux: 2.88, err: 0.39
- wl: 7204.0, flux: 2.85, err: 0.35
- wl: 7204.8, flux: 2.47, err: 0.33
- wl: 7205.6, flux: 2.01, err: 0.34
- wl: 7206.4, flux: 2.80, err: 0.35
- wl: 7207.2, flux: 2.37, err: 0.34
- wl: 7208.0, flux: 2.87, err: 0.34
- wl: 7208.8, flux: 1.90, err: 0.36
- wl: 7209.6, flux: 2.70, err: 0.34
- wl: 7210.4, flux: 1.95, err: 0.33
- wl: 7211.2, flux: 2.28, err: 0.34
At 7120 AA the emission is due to C IV 1549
